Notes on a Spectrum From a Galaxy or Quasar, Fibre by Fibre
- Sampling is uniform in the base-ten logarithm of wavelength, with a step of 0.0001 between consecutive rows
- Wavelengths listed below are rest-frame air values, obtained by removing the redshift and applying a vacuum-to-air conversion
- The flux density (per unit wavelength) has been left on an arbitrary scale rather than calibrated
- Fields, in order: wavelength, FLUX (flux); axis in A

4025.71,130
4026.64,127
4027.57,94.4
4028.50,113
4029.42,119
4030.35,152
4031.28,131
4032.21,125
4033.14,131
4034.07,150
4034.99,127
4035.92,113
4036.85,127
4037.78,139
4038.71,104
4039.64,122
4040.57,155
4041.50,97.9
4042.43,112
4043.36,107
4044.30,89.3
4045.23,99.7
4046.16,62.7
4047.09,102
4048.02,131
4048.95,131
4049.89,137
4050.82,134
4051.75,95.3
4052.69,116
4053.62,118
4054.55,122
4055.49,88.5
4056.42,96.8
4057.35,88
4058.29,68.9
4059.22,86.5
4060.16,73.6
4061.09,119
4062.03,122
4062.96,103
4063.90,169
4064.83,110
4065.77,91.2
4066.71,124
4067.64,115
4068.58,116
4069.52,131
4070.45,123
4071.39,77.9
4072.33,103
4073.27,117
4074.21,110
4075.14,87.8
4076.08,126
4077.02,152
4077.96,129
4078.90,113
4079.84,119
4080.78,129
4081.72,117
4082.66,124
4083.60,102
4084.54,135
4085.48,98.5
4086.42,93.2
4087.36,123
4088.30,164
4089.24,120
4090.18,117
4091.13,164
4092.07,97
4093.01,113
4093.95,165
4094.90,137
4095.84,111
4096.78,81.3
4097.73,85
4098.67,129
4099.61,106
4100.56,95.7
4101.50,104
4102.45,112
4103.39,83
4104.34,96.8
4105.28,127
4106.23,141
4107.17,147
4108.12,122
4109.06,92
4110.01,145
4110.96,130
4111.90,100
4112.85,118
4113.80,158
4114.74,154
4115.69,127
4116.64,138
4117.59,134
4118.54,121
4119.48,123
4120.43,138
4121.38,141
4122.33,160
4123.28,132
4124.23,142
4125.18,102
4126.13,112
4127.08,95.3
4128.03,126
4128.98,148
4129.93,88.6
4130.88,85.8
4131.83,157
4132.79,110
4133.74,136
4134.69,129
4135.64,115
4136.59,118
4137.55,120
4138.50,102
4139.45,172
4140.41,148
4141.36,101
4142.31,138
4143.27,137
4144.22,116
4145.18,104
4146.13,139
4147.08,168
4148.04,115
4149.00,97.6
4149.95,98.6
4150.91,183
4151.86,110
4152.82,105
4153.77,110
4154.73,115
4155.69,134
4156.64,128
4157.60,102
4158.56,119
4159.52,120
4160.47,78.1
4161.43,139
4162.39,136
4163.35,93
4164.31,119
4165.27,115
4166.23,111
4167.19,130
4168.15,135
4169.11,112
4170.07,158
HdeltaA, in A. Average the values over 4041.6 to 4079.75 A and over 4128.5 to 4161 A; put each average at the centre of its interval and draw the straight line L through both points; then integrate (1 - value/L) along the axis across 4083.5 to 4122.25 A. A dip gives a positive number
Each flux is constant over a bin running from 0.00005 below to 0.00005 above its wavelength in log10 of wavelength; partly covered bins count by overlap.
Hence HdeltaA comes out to -2.1 A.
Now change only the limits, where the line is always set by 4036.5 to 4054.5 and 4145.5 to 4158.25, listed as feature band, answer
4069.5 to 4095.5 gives -0.7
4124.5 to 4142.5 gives 0.1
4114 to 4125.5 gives -1.4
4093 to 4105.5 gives 1.0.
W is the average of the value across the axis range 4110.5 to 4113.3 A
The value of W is 116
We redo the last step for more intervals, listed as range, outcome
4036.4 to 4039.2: 123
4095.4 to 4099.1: 101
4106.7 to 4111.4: 127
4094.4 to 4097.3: 110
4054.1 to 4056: 105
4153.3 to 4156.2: 120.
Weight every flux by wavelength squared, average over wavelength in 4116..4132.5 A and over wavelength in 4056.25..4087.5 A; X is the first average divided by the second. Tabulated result 1.16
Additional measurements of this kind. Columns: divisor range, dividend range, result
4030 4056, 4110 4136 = 1.12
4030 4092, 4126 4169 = 1.09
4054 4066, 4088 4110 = 1.16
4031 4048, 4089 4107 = 1.02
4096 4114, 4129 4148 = 1.12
